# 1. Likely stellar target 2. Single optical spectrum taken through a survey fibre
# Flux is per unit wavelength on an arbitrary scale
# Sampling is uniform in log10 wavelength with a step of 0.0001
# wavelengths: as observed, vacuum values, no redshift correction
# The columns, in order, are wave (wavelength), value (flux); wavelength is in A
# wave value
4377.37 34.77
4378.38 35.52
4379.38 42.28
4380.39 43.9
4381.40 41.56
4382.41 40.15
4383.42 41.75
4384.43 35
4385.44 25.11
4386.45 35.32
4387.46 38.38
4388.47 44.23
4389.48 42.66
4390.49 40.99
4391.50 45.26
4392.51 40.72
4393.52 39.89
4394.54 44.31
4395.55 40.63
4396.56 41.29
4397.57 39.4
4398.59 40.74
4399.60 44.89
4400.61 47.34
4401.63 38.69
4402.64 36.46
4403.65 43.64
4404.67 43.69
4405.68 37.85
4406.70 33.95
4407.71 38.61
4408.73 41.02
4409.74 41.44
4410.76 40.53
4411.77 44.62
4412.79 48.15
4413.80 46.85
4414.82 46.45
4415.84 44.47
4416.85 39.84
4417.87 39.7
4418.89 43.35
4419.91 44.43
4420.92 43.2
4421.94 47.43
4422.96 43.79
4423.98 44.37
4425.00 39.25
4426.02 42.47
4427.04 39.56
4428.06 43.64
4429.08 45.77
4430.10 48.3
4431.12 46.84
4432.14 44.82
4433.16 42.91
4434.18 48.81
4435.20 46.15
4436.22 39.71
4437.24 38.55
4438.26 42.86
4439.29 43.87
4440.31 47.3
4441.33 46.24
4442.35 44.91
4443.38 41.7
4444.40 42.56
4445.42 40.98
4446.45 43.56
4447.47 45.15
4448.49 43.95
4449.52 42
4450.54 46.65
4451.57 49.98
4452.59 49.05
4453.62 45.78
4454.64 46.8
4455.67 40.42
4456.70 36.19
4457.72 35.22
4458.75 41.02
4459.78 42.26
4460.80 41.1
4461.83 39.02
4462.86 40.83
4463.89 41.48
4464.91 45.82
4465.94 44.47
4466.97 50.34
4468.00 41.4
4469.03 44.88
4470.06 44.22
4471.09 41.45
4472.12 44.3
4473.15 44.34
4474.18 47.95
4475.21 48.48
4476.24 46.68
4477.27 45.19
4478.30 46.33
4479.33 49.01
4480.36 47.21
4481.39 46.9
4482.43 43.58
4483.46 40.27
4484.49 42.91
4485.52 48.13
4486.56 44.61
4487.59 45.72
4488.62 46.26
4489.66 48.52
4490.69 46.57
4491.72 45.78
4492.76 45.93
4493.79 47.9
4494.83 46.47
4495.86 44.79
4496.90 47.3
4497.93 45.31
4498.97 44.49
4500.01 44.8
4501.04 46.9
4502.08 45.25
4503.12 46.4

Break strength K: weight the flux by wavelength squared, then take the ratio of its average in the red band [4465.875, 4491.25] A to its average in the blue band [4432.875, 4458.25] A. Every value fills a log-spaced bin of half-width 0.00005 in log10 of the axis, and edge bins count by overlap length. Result 1.06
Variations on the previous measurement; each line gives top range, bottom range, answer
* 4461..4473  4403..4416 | 1.05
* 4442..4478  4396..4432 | 1.05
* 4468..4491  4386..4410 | 1.15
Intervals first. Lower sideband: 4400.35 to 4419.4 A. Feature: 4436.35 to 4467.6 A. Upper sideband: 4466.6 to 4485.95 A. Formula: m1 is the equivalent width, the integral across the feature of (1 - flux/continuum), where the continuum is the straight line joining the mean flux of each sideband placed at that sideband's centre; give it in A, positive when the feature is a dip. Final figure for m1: 0.6 A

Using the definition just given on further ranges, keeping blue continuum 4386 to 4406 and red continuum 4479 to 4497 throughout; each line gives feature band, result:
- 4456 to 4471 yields 0.92 A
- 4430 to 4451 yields -0.25 A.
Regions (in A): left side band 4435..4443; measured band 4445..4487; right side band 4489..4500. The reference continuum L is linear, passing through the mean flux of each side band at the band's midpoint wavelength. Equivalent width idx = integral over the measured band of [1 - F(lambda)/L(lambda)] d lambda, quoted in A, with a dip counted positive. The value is 0.7 A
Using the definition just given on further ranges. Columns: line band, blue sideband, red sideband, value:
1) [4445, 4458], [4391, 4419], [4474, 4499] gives 0.18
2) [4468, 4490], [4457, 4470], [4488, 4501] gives -0.60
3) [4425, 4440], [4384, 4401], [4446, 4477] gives -0.49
